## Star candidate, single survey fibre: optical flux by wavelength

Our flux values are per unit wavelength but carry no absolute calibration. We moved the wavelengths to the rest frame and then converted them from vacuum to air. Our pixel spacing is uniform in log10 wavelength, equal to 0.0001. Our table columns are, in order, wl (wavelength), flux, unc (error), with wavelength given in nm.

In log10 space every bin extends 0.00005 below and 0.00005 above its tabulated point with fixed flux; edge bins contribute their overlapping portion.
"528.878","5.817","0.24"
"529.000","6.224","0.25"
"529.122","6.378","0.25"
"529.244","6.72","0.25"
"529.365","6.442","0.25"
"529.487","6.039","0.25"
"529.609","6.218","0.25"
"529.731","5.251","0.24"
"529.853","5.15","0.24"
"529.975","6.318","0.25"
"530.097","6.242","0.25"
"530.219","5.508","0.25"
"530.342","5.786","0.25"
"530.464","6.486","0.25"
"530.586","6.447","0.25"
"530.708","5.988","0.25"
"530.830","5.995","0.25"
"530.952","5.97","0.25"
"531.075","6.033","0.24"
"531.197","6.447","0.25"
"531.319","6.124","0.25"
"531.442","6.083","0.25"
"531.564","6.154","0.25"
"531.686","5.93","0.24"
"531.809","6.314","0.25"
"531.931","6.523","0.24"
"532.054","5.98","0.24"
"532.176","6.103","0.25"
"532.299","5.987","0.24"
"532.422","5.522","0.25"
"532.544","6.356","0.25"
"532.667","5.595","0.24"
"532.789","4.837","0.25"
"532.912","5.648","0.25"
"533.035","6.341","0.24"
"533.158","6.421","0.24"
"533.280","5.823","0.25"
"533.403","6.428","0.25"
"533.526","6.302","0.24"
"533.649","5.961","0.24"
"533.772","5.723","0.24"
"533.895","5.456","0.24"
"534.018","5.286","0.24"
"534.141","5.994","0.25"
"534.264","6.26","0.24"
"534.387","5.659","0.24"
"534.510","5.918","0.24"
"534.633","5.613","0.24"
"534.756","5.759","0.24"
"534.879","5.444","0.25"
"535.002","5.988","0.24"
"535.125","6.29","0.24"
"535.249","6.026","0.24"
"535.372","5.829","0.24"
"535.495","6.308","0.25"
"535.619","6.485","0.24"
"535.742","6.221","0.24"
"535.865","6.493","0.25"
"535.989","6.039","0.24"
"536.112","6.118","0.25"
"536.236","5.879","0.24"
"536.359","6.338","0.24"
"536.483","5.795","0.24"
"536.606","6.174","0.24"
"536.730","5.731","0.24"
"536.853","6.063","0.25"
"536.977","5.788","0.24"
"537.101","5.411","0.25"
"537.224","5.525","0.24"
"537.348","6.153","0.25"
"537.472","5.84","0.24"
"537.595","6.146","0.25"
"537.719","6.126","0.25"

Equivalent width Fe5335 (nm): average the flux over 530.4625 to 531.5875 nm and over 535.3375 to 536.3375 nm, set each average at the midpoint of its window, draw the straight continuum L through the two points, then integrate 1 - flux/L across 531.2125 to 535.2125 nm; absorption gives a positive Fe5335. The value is 0.15 nm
